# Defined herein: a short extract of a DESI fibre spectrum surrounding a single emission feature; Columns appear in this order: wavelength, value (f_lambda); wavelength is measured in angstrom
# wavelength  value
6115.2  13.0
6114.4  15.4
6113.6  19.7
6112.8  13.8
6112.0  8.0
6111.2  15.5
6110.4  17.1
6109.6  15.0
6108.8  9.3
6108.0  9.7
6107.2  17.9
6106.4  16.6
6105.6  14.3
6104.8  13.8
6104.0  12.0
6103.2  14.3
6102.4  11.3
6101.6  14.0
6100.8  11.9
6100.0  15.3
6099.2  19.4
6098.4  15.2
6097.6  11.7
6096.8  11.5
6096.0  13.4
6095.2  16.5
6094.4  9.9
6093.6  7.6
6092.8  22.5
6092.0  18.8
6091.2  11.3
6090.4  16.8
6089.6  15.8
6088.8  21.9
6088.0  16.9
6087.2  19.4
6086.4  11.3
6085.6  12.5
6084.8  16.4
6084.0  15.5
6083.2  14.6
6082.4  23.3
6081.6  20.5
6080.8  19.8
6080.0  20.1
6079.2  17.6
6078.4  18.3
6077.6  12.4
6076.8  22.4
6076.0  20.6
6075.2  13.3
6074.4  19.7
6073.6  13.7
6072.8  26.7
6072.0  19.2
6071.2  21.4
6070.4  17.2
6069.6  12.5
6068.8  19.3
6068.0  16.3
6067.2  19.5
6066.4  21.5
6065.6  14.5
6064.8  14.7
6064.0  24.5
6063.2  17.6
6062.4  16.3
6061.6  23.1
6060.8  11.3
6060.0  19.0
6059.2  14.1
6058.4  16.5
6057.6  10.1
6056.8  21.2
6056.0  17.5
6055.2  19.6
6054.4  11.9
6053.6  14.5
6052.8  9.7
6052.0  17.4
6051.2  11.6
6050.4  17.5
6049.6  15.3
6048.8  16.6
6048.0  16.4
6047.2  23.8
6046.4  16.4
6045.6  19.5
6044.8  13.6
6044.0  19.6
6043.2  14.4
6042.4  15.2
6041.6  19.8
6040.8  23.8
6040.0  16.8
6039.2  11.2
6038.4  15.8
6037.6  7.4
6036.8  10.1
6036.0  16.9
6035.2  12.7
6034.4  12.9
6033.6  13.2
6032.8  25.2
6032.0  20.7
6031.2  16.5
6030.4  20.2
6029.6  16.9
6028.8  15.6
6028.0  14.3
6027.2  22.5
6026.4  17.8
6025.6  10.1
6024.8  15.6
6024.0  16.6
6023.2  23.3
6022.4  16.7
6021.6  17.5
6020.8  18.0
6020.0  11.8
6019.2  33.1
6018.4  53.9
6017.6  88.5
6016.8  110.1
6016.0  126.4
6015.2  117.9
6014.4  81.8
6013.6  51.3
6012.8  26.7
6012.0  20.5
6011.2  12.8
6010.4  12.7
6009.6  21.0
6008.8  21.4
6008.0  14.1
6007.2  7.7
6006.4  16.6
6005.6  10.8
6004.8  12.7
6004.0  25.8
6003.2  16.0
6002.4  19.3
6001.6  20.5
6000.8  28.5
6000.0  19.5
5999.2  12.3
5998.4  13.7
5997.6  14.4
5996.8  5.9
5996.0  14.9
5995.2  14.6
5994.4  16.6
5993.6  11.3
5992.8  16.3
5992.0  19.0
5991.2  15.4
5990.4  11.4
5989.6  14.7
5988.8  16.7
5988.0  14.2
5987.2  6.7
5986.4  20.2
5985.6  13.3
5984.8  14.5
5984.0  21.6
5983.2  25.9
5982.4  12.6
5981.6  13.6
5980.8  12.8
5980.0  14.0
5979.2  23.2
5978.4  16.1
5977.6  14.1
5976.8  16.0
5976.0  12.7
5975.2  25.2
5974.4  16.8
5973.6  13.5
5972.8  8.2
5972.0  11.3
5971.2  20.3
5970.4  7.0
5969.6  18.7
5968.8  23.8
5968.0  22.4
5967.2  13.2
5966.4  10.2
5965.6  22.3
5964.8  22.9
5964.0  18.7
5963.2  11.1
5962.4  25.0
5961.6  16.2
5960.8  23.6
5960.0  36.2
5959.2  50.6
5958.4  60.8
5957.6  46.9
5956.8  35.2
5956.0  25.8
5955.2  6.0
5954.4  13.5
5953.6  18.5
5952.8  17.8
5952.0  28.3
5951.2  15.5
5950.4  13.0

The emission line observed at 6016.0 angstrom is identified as [O III]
